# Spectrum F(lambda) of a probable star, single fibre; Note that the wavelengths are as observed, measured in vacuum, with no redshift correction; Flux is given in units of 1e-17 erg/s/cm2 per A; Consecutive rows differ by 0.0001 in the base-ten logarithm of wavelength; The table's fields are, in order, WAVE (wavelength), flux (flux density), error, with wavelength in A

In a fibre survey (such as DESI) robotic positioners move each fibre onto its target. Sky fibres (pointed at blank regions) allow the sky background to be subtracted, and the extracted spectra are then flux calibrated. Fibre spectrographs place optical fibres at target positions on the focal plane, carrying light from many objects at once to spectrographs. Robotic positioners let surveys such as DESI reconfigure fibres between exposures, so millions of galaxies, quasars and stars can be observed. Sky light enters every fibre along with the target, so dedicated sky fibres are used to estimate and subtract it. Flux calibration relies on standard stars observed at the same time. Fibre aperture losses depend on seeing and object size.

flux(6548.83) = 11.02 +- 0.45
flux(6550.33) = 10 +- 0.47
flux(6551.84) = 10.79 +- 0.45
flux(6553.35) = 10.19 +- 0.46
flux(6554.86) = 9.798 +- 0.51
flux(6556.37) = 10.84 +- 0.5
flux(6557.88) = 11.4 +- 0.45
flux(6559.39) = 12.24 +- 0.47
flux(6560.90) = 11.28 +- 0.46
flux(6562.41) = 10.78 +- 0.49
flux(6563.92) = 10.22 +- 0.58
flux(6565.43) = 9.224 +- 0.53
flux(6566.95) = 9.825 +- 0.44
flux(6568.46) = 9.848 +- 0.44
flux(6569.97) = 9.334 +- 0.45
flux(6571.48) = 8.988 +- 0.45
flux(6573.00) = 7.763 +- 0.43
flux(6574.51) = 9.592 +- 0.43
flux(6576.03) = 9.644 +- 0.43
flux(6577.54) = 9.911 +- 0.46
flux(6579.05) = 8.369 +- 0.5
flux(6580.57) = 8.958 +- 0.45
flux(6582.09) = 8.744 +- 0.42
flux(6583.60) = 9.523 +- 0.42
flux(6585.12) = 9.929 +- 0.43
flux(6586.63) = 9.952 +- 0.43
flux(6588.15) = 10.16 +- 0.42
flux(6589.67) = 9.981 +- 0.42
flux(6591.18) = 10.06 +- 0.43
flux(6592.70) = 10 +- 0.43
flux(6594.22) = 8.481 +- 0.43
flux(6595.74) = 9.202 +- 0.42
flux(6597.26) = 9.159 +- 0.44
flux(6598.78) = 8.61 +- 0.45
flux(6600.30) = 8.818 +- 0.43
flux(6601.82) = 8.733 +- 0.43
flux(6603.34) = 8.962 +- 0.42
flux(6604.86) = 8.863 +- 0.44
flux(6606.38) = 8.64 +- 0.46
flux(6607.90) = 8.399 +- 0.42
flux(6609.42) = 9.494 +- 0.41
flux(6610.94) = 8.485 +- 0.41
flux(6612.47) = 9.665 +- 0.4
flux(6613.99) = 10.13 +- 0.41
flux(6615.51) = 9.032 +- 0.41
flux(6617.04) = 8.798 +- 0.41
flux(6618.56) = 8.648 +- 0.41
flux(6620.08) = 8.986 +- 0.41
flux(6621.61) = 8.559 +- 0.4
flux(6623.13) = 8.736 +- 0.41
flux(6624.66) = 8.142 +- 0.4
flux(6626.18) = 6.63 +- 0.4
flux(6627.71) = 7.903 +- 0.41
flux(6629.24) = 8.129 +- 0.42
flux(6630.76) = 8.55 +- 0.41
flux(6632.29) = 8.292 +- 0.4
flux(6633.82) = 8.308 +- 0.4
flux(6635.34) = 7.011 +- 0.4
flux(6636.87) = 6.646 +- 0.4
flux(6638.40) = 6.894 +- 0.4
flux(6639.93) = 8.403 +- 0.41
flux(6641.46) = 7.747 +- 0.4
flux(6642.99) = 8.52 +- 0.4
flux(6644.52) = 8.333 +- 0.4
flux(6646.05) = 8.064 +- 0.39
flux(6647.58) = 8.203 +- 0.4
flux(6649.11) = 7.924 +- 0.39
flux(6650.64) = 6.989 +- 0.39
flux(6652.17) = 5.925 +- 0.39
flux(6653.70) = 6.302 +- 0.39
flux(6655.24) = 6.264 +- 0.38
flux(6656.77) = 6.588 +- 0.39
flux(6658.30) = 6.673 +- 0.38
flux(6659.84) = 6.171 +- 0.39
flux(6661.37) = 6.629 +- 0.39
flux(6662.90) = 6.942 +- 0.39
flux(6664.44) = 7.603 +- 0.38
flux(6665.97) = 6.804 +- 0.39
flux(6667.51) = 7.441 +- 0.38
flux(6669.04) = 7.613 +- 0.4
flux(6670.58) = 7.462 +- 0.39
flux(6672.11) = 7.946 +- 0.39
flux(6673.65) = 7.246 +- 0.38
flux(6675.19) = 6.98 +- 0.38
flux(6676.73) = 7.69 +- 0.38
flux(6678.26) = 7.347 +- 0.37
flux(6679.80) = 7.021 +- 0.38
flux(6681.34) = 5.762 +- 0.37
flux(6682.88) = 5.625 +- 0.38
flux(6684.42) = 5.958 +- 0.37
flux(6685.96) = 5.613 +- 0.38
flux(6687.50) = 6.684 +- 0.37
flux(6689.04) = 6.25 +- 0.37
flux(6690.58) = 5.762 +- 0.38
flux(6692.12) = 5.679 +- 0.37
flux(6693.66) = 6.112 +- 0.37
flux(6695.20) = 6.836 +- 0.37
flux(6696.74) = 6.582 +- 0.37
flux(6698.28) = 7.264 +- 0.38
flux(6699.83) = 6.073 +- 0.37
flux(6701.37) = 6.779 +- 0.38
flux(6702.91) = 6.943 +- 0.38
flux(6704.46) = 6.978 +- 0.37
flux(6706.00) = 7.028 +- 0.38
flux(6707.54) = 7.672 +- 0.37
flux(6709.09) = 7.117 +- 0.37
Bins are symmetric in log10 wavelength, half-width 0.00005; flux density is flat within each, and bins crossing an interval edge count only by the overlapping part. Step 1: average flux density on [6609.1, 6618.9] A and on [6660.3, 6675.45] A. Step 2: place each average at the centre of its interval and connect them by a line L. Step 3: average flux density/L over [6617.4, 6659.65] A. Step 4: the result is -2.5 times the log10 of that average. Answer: 0.09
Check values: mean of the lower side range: 9.19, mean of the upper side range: 7.26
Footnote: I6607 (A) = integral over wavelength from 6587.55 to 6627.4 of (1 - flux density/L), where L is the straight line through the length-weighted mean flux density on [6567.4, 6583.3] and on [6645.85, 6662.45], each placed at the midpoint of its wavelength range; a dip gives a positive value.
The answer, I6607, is -3.6 A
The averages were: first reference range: 9.14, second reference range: 6.85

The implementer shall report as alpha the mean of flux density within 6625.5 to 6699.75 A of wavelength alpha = 7.06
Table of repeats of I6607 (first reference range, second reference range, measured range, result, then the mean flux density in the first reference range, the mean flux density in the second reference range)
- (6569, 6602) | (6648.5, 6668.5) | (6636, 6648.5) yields -0.9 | 9.28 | 6.79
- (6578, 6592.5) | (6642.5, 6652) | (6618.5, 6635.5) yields 0.5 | 9.55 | 7.86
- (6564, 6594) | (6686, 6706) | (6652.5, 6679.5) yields 0.8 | 9.46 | 6.48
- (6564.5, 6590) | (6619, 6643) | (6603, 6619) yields -1.0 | 9.39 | 7.96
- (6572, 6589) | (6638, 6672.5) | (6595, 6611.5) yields -0.3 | 9.32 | 7.28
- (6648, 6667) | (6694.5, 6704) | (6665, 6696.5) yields 0.3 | 6.77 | 6.75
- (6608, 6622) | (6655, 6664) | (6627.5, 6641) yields 0.4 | 9.07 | 6.6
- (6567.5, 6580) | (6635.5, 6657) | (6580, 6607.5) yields -1.8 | 9.19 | 7.35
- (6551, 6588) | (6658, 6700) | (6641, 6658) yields 0.6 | 9.88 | 6.71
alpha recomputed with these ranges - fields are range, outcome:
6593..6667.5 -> 8.02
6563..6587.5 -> 9.38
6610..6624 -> 9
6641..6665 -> 7.17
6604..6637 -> 8.49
